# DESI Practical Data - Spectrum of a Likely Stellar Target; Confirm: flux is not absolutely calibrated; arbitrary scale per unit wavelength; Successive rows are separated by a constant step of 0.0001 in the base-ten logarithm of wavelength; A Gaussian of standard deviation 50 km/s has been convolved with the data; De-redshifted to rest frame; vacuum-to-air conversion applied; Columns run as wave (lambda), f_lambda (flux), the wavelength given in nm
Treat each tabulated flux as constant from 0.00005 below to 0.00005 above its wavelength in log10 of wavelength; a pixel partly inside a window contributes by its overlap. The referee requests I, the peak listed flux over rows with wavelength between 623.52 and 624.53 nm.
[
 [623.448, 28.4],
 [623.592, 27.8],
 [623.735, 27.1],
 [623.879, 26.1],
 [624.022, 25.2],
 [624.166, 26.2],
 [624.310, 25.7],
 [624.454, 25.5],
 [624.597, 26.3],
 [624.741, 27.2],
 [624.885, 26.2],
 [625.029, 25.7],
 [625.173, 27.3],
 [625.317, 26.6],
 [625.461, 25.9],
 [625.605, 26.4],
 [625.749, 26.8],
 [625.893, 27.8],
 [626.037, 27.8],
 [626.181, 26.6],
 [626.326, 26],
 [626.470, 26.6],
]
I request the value 27.8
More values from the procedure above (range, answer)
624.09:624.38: 26.2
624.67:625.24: 27.3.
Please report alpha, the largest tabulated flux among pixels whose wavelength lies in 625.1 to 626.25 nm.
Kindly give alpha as 27.8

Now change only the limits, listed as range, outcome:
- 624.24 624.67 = 26.3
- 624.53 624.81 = 27.2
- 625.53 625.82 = 26.8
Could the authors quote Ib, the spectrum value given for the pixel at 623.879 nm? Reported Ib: 26.1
